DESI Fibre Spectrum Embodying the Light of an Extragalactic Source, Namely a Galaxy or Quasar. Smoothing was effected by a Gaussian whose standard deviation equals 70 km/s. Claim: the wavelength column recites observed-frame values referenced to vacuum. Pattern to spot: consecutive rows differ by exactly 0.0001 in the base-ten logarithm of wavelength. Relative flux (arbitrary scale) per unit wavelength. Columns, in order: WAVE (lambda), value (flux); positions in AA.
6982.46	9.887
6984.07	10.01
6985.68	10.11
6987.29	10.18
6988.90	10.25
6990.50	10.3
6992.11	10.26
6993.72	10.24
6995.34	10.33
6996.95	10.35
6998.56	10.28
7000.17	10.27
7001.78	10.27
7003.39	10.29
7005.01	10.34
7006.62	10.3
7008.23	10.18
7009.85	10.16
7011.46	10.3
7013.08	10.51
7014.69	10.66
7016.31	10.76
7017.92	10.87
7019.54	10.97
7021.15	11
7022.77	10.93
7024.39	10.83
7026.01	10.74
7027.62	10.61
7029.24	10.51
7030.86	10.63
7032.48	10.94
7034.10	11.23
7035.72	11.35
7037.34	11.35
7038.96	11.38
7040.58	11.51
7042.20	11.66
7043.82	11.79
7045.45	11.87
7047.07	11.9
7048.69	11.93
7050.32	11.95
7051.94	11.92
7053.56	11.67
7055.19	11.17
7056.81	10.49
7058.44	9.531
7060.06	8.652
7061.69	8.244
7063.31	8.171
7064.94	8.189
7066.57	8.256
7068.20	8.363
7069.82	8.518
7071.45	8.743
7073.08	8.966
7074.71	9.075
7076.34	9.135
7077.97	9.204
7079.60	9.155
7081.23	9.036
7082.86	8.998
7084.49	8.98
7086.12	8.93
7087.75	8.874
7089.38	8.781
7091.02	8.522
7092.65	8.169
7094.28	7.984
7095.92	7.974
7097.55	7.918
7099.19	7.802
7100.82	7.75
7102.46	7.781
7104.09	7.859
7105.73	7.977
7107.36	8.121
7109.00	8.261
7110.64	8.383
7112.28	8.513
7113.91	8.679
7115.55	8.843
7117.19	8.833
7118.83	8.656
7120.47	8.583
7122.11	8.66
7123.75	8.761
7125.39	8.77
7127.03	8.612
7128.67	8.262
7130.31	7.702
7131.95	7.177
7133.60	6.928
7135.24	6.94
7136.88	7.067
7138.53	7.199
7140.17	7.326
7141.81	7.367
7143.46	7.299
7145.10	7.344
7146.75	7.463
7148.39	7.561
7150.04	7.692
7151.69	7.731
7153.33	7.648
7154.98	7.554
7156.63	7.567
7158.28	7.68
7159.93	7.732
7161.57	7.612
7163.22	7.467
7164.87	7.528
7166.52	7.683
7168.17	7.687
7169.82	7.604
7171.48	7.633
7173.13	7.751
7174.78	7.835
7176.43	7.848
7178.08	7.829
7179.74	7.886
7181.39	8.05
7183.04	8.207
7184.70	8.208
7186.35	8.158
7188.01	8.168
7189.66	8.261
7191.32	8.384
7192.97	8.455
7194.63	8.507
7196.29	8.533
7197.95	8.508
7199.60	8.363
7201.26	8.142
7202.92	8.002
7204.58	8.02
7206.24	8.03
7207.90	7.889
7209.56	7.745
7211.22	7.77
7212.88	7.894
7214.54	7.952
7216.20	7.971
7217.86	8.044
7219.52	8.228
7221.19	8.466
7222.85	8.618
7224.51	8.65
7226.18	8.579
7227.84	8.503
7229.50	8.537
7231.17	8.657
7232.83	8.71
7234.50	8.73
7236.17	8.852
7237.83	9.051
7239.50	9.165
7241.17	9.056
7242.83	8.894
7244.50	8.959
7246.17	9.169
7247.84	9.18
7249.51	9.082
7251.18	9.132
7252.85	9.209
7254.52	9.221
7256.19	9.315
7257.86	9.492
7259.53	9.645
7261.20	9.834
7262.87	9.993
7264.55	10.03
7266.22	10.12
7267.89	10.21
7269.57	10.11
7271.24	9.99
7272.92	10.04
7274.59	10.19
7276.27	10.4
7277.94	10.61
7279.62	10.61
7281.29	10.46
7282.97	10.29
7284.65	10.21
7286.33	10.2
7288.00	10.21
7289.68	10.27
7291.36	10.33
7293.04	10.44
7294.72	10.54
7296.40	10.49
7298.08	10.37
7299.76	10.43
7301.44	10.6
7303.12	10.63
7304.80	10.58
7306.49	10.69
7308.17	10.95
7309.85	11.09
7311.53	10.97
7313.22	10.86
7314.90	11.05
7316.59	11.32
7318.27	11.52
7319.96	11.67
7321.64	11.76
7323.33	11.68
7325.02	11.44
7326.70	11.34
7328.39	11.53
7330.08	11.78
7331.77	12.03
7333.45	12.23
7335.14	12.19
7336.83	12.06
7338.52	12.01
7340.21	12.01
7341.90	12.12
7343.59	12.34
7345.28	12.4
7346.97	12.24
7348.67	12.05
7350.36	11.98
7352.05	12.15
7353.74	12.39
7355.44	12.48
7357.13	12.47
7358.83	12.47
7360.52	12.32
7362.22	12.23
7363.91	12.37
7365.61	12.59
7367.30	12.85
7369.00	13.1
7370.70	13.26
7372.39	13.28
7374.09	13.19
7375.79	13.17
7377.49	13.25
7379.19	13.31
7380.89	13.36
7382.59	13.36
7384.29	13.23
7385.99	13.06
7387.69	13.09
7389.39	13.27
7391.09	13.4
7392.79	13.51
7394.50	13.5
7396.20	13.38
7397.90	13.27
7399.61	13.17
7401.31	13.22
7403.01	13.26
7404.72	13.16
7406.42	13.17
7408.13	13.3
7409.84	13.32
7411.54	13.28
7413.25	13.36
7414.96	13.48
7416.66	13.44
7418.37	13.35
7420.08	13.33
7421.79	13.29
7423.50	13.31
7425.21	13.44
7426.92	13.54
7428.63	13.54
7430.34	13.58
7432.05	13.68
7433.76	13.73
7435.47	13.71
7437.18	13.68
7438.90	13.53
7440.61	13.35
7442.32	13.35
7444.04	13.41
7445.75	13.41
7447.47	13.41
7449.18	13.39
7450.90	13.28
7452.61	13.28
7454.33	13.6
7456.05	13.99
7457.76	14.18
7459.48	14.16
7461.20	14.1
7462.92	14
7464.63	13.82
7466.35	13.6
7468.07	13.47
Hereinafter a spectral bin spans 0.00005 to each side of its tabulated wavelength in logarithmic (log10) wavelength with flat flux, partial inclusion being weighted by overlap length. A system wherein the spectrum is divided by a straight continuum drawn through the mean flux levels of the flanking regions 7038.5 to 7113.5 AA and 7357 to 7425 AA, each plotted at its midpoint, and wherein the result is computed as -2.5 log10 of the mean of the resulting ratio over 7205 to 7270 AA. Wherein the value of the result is 0.26 mag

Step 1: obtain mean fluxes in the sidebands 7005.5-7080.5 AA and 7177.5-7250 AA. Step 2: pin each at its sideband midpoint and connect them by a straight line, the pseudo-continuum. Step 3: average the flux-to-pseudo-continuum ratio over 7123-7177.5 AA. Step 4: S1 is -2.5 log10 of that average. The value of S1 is 0.19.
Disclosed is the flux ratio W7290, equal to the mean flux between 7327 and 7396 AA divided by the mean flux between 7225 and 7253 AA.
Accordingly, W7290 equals 1.42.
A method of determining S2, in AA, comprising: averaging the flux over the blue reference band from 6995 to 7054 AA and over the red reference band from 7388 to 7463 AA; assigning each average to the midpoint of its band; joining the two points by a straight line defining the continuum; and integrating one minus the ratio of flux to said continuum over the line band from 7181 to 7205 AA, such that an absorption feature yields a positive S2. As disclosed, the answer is 7.46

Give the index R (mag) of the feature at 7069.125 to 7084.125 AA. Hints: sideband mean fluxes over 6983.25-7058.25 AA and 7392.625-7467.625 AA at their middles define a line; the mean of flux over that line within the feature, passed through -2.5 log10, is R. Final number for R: 0.24 mag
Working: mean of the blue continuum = 10.8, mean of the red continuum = 13.5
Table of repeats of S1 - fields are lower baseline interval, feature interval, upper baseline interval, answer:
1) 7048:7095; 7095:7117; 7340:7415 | 0.188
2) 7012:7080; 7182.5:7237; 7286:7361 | 0.307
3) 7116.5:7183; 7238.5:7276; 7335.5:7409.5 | 0.072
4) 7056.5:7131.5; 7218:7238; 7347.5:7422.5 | 0.228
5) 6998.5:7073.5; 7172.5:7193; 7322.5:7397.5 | 0.377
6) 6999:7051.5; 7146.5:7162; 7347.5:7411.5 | 0.462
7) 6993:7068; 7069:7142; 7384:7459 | 0.315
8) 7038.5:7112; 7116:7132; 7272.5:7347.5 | 0.144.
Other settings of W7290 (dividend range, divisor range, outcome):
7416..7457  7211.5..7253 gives 1.56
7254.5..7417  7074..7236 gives 1.45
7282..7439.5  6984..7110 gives 1.25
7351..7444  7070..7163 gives 1.62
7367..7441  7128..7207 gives 1.71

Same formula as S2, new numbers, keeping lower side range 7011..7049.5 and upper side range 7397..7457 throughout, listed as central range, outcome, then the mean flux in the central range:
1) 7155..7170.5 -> 5.56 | 7.62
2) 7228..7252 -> 6.62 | 8.93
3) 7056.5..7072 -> 3.62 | 8.66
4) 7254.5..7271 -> 3.48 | 9.83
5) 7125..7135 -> 3.31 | 7.82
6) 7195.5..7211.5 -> 5.29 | 8.11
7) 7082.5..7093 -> 2.45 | 8.77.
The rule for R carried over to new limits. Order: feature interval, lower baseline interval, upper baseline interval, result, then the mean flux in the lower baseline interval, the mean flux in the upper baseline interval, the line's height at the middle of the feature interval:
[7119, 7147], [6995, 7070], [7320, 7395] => 0.393 mag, 10.5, 12.5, 11.1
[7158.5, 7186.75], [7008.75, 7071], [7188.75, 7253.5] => 0.162 mag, 10.6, 8.51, 9.06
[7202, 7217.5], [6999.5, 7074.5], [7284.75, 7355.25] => 0.355 mag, 10.4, 11.3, 11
